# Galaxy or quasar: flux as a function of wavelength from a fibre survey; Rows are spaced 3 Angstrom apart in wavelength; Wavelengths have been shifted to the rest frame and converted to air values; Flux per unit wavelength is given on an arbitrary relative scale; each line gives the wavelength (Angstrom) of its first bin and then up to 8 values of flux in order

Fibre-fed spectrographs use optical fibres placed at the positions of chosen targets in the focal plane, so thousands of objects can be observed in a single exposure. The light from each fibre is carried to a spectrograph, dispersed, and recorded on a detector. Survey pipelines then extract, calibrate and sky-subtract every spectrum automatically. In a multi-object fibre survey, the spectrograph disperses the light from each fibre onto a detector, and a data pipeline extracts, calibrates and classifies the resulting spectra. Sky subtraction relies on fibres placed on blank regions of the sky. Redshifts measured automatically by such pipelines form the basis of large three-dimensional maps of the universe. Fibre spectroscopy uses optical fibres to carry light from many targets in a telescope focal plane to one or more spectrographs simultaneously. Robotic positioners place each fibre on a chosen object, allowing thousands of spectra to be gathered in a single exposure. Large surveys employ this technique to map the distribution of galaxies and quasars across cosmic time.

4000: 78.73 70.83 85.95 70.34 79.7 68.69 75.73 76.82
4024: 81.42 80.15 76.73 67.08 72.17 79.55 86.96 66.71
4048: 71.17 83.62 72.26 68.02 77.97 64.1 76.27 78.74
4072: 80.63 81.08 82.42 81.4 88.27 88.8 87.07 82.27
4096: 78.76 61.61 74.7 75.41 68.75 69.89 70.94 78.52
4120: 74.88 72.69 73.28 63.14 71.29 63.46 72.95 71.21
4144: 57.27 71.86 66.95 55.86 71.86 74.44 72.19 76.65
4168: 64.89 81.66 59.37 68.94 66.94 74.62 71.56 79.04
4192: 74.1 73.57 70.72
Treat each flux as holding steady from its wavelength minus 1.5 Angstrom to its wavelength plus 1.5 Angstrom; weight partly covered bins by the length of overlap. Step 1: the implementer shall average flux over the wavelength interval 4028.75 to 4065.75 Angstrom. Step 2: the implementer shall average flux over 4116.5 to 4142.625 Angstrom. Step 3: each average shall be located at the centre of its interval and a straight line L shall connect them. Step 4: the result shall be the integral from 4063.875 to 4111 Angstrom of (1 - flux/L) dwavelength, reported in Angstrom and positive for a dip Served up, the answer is -4.0 Angstrom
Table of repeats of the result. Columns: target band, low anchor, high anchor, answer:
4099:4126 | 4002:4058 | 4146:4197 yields 0.09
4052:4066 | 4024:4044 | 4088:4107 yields 0.97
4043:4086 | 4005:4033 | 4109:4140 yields -1.58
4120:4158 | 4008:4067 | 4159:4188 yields 2.12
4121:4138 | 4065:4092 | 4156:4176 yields 1.54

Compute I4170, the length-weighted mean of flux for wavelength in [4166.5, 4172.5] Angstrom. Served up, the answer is 73.3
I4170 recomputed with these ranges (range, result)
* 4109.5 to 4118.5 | 73.1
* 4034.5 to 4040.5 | 75.9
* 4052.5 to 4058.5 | 70.1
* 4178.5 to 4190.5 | 73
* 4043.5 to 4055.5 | 73.4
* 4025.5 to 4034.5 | 74.7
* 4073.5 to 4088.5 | 84.4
